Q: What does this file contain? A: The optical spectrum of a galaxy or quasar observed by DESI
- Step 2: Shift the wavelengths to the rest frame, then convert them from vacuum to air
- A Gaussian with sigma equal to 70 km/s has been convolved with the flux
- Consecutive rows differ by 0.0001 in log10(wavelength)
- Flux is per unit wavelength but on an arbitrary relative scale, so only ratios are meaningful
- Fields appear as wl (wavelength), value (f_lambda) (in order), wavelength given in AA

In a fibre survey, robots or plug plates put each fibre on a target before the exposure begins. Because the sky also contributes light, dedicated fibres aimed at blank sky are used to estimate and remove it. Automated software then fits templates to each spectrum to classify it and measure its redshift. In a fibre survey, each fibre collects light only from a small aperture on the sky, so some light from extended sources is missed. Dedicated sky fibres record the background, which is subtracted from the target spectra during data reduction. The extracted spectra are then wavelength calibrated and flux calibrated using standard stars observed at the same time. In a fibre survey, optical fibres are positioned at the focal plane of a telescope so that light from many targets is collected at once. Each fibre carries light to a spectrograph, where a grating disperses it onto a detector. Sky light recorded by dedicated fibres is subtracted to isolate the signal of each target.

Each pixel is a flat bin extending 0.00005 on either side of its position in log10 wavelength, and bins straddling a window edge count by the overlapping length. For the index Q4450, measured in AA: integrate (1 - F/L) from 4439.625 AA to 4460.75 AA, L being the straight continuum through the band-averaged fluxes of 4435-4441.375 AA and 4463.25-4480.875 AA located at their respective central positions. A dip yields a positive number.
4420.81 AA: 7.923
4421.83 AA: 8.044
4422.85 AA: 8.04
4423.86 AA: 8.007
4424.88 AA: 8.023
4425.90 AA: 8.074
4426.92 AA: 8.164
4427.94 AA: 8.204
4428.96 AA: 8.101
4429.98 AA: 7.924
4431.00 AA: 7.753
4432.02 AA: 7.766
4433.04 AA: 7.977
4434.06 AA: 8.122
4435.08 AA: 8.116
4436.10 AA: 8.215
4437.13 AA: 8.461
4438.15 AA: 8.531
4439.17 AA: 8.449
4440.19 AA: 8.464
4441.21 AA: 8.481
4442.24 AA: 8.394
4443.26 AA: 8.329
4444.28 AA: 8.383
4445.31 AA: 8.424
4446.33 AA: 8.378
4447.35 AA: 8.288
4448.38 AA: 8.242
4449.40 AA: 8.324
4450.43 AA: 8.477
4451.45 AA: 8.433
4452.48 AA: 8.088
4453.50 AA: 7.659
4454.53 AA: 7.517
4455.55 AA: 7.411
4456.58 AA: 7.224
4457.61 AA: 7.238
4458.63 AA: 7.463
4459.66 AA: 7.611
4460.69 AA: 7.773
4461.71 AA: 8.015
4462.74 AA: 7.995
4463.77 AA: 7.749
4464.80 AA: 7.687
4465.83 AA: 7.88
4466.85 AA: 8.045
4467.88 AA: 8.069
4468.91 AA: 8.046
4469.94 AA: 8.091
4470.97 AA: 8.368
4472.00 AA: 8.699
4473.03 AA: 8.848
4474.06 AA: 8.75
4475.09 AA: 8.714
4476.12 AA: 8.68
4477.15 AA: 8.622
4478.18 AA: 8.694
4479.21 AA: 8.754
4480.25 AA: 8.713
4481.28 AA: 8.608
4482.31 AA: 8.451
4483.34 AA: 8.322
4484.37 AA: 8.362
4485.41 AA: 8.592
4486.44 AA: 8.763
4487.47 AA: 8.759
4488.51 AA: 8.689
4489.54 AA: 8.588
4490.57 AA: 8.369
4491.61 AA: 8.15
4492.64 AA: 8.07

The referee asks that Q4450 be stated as 0.90 AA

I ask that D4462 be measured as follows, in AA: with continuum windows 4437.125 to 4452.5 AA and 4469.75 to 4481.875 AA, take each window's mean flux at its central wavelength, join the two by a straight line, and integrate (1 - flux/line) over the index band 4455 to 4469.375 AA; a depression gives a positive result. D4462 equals 1.4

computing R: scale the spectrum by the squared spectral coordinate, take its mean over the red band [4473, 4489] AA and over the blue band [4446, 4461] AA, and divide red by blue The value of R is 1.11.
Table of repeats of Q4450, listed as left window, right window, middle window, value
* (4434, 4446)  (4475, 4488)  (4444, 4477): 1.6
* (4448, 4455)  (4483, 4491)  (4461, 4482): 0.1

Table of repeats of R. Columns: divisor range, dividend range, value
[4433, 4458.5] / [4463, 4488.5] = 1.05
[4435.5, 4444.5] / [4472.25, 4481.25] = 1.05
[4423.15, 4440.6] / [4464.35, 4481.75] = 1.06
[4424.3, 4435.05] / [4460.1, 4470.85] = 1.01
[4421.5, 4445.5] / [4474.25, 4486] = 1.07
